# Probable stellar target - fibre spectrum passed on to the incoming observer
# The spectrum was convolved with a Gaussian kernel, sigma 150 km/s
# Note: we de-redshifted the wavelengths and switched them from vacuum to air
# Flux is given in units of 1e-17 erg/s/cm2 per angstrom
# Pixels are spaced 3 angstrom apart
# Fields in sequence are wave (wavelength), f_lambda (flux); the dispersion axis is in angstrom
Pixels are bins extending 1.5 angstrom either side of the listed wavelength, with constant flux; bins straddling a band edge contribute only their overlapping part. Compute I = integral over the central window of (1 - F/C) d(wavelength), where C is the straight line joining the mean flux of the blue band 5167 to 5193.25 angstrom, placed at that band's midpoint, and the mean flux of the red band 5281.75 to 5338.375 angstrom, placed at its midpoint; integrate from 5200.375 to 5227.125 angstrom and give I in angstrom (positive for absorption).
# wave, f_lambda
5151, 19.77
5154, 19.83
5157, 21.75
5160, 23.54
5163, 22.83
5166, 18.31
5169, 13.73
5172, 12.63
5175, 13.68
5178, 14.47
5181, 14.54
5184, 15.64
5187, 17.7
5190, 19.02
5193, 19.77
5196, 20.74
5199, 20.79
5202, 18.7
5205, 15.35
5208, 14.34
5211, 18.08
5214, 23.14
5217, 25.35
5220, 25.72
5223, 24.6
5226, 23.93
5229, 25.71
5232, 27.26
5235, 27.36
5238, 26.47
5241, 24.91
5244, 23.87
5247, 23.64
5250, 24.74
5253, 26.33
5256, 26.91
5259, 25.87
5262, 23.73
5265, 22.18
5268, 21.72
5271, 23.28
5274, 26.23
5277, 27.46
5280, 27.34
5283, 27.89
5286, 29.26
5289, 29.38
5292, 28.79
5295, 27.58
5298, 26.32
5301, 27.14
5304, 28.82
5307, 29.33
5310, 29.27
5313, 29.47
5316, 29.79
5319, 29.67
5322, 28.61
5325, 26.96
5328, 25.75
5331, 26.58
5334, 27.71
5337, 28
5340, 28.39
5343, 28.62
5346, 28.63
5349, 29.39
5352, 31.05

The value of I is -2.9 angstrom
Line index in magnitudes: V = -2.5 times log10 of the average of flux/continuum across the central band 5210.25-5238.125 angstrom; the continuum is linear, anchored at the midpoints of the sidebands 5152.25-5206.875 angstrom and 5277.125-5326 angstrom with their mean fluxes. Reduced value -0.14 mag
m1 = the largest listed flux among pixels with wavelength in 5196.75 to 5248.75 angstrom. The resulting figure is 27.36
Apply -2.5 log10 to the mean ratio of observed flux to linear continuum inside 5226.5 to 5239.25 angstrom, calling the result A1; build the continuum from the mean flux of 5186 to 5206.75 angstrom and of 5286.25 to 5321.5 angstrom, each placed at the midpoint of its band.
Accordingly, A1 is -0.19 mag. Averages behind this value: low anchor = 18.8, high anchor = 28.7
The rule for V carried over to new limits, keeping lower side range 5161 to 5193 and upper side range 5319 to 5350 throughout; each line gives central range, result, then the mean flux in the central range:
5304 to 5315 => -0.13 mag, 29.3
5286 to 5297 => -0.15 mag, 28.6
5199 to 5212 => 0.09 mag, 17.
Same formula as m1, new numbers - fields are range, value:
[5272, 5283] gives 27.89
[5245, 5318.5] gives 29.79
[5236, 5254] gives 26.47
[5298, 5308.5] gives 29.33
